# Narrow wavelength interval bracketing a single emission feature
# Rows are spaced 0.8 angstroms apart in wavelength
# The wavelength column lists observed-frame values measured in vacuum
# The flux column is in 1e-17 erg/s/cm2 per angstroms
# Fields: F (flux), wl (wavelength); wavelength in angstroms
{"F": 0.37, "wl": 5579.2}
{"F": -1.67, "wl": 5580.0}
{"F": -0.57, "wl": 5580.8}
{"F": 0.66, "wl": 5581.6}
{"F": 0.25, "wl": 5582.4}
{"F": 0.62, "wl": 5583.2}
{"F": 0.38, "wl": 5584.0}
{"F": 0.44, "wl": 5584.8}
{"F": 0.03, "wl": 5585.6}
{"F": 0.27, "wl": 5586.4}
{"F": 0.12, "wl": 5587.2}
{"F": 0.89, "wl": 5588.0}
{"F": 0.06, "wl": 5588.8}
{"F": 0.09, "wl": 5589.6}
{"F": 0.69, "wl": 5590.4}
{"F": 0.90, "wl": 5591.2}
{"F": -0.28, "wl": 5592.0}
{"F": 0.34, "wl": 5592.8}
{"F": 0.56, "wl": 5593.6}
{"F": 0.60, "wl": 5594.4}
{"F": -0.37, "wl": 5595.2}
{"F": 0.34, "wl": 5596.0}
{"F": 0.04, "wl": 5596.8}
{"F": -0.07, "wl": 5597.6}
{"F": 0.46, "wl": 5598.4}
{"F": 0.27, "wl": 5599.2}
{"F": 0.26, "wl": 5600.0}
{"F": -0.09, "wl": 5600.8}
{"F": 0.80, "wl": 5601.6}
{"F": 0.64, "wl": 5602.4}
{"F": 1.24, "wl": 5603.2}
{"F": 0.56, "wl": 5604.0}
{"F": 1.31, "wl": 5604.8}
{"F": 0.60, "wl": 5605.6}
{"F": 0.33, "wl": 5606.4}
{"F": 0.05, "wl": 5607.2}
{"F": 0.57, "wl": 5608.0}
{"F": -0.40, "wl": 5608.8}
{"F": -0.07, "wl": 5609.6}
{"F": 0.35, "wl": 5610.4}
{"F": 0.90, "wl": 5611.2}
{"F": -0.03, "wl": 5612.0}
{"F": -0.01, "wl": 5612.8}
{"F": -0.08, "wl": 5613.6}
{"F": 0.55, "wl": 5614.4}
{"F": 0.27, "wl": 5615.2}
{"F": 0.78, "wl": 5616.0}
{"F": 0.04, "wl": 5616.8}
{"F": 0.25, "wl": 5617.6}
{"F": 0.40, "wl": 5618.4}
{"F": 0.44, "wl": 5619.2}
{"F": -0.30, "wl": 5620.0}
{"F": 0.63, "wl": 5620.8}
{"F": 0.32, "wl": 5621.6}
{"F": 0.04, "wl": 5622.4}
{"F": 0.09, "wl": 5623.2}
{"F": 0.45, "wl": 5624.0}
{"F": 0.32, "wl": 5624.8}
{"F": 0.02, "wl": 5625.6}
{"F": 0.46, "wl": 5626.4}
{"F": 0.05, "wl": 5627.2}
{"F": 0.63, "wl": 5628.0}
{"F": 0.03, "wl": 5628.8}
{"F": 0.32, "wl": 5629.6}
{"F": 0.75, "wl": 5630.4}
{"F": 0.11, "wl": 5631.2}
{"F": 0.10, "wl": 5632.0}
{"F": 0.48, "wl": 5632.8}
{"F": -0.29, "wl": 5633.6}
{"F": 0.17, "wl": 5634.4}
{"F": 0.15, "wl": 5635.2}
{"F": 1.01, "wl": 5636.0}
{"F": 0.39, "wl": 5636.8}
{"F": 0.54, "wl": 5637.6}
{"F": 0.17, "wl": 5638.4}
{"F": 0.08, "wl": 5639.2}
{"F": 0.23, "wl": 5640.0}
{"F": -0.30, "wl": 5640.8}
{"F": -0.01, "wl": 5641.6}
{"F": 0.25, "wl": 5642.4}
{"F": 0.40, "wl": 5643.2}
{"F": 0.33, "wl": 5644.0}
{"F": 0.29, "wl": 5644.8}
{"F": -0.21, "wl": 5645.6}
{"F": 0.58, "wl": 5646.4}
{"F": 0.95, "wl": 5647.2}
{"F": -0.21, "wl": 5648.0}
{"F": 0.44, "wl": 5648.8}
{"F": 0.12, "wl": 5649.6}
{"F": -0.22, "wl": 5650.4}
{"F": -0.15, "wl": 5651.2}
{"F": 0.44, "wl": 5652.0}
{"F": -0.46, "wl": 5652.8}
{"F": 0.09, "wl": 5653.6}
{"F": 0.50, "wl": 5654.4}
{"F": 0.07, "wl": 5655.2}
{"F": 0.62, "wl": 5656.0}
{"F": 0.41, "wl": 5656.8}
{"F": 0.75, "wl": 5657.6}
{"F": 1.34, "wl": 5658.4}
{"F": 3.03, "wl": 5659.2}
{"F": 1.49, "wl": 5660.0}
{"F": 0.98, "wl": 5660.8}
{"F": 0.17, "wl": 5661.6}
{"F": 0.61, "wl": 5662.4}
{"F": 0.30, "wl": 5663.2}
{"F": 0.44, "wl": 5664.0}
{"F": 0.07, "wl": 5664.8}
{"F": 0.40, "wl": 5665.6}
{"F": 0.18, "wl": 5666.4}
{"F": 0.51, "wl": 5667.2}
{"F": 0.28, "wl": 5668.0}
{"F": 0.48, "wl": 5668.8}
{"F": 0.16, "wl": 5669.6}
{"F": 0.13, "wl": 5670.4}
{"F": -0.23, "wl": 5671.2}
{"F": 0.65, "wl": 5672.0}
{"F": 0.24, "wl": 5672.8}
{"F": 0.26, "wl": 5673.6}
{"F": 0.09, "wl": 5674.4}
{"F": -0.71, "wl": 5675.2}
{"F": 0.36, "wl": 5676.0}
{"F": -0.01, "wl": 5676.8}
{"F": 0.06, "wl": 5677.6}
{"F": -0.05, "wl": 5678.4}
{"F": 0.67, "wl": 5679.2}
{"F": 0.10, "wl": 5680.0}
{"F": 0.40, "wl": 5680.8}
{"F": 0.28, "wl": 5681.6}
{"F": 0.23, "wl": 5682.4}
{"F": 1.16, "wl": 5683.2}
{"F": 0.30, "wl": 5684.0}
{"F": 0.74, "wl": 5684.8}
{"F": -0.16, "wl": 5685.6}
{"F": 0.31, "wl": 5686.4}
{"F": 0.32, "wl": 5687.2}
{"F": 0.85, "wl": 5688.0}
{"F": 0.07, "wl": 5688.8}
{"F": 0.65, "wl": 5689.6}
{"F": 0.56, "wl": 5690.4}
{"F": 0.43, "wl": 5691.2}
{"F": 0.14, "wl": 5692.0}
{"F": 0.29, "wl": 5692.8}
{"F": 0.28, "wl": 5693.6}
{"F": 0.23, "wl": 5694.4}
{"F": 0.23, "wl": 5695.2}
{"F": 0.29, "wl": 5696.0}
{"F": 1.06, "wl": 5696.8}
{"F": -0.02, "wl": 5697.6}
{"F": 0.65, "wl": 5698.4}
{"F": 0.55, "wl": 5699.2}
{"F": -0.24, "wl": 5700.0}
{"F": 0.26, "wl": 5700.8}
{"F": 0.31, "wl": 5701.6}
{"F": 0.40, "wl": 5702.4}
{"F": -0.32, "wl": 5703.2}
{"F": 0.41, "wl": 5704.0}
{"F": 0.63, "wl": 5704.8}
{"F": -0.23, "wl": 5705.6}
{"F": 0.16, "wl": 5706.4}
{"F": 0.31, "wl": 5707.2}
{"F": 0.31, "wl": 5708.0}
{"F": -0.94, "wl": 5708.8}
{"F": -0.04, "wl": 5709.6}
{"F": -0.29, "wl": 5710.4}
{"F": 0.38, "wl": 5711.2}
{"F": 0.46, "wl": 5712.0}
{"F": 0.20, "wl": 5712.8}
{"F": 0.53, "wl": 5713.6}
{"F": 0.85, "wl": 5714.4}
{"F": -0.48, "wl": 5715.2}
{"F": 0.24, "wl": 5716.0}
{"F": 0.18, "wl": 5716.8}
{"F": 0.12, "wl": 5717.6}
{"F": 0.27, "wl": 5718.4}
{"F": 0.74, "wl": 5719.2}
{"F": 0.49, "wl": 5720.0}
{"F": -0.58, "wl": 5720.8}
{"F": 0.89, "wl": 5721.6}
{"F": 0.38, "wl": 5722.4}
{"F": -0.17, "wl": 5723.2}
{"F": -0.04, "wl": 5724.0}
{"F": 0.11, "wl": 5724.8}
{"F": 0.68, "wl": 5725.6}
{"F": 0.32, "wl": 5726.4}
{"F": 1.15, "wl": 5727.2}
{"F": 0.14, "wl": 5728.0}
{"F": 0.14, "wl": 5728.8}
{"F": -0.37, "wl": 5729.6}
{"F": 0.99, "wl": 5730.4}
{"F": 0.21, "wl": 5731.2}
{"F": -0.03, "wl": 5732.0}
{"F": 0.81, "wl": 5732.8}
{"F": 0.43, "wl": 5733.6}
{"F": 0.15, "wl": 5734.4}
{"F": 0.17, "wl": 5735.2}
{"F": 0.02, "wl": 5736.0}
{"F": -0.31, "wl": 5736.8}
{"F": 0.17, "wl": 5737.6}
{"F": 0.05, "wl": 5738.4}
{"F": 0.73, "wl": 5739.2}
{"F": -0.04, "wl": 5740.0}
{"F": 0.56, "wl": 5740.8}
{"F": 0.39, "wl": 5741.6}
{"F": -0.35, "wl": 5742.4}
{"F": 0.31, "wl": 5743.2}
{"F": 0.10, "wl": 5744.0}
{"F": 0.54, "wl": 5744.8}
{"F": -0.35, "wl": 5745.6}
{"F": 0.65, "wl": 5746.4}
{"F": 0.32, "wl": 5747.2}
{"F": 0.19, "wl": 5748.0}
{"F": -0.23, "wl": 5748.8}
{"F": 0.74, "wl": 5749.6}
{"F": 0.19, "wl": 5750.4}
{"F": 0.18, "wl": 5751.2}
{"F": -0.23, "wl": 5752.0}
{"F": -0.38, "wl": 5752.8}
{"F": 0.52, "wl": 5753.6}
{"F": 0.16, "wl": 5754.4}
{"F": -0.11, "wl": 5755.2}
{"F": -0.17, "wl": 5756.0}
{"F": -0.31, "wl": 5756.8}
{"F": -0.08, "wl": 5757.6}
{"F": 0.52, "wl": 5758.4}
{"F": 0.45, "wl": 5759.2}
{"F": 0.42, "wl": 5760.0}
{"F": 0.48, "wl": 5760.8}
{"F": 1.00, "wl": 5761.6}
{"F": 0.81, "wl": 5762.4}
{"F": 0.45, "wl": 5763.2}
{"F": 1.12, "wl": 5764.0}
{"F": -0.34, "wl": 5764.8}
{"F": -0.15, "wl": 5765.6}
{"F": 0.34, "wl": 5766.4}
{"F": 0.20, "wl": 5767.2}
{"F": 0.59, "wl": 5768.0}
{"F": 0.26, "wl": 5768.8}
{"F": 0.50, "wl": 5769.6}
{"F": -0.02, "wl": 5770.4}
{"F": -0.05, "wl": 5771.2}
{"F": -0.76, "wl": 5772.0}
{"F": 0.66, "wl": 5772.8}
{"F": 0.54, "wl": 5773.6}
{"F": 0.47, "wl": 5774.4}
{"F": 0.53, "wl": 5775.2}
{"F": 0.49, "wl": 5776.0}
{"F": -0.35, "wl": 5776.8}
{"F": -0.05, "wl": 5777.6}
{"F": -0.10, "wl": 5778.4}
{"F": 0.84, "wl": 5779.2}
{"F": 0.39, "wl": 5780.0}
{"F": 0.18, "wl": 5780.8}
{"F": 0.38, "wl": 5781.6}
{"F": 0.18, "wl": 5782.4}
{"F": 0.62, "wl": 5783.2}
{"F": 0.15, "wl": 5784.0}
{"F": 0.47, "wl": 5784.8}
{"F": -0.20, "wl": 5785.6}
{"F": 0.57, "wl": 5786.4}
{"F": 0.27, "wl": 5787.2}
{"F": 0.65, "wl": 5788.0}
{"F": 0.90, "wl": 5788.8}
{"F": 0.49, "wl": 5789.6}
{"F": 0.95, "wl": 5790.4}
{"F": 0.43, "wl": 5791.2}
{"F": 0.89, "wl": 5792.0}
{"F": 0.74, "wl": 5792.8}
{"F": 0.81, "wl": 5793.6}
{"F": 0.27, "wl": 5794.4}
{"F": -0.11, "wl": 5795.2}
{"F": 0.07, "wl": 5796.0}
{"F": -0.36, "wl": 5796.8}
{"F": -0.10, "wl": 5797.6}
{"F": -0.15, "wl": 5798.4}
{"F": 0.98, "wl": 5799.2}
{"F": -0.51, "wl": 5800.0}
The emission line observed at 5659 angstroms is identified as [O III] 5007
